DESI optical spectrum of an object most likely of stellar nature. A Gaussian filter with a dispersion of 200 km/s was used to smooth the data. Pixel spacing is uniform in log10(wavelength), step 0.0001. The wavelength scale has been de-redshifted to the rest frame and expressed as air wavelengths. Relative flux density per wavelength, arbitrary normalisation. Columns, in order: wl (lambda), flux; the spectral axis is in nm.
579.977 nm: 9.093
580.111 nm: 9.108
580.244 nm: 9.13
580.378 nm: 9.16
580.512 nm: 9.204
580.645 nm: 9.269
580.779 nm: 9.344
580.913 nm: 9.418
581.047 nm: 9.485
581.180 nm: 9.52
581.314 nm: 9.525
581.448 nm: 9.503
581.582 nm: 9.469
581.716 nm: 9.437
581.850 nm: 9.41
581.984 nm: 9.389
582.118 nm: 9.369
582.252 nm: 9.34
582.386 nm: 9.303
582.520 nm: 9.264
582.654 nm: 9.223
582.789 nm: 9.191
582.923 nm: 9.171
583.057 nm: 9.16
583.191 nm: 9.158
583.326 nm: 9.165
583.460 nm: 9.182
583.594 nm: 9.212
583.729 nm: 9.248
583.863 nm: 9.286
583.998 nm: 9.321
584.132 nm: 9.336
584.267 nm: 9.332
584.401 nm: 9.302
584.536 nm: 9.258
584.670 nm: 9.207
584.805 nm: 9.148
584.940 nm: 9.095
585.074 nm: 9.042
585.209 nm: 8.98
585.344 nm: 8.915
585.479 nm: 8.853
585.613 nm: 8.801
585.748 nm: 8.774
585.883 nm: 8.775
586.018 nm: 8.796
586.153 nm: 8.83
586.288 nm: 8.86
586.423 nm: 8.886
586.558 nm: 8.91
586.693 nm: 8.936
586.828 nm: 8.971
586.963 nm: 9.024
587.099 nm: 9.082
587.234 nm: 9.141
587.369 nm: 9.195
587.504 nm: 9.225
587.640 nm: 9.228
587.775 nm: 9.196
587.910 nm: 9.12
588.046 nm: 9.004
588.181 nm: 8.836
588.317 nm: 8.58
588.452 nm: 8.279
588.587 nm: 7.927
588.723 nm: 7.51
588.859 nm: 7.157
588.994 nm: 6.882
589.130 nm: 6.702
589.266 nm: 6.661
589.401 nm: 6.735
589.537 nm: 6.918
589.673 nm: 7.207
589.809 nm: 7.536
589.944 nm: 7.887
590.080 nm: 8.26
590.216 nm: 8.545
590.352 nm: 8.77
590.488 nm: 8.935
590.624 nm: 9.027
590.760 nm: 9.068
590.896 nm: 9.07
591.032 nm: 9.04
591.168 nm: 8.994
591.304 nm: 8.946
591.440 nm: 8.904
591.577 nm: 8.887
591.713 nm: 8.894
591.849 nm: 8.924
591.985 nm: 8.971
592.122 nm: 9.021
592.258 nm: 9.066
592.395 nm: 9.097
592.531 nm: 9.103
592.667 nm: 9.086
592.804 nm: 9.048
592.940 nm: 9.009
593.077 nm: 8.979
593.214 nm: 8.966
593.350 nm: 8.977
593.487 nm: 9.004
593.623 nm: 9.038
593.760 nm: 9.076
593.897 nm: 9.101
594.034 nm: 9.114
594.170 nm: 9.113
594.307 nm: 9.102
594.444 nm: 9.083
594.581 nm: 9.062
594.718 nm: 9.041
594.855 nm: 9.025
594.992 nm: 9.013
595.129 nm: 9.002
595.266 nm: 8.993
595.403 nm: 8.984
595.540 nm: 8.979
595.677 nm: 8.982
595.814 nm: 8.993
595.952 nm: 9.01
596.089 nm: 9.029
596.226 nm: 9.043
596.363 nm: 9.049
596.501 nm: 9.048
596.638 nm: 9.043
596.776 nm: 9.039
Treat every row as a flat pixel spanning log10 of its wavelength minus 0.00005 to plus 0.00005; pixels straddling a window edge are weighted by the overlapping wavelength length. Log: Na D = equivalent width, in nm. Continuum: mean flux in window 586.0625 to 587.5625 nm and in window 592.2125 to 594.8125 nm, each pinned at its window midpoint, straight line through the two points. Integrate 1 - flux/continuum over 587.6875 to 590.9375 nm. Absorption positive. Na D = 0.34 nm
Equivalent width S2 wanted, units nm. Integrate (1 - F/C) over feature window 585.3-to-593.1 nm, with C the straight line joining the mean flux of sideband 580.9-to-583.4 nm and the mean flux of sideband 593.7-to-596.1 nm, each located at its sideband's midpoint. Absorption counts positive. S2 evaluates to 0.49 nm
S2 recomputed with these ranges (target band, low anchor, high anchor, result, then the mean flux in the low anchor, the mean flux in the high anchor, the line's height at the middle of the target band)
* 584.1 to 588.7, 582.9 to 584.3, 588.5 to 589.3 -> -0.47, 9.23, 7.18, 8.15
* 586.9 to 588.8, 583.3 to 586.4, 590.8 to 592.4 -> 0.05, 9.07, 8.98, 9.03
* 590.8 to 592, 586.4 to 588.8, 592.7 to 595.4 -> 0.00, 8.83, 9.04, 8.95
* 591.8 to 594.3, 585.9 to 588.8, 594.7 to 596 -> -0.03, 8.83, 9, 8.95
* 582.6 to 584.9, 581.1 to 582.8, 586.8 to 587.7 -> 0.02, 9.39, 9.12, 9.3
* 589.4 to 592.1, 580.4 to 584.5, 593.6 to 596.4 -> 0.18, 9.31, 9.04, 9.13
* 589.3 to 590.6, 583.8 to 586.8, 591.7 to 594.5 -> 0.17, 9.03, 9.04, 9.04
